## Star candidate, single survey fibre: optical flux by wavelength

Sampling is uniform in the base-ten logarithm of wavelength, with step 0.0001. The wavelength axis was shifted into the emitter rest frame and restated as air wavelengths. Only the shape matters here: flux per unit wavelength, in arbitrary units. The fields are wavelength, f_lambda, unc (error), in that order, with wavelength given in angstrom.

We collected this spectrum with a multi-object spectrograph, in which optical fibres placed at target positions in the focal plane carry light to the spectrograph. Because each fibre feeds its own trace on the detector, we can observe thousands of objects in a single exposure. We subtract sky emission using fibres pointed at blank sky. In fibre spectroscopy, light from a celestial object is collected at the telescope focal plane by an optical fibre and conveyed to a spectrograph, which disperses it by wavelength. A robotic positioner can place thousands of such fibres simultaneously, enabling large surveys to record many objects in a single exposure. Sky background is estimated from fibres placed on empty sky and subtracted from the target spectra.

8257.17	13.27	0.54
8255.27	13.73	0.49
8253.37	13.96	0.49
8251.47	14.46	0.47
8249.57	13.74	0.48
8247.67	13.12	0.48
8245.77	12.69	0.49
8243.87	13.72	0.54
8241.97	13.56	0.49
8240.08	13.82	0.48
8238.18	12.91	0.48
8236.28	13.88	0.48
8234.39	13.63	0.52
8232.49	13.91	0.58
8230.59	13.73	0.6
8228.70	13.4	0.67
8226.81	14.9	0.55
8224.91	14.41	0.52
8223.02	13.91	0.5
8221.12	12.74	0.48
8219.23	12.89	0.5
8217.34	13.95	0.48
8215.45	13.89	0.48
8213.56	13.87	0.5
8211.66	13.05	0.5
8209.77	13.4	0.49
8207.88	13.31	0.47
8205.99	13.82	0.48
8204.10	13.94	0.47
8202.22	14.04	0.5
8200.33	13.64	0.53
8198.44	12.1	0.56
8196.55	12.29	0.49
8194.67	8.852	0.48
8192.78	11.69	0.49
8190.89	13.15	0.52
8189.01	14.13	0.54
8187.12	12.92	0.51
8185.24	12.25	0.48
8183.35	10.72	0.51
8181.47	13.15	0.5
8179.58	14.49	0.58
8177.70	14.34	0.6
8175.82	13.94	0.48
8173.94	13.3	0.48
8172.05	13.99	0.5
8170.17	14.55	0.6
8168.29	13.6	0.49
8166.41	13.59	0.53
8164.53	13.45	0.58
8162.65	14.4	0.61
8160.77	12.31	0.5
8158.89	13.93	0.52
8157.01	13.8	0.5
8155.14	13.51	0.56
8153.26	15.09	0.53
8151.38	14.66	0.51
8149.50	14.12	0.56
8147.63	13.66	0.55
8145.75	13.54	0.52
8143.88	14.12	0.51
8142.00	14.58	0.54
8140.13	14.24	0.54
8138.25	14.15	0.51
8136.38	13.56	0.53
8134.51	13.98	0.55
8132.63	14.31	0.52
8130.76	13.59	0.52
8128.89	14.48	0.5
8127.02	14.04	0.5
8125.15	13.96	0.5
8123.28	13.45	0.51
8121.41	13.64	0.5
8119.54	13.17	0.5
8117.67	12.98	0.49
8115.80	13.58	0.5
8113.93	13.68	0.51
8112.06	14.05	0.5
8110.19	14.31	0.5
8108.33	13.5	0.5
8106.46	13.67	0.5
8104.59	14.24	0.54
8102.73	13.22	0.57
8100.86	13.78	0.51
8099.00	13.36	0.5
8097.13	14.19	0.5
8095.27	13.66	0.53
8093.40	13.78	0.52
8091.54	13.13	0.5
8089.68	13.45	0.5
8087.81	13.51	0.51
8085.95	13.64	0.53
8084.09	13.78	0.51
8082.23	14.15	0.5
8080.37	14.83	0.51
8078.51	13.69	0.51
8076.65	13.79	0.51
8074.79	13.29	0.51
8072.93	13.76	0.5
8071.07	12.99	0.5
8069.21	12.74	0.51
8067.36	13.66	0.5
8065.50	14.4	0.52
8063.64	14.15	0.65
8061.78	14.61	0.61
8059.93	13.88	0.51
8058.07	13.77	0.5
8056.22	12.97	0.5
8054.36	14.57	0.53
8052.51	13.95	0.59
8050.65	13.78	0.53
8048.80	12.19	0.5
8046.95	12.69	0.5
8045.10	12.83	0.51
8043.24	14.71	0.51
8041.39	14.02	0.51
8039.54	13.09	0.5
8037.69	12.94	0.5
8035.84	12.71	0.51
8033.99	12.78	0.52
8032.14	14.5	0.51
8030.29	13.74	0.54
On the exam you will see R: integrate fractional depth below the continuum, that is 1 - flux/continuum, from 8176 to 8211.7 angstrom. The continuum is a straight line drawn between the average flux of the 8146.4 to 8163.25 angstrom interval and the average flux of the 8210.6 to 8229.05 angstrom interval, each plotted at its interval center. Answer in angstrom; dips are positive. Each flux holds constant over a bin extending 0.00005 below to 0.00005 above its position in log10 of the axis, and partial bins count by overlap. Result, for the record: 2.2 angstrom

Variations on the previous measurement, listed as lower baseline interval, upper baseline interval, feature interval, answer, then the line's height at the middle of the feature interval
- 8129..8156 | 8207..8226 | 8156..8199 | 2.3 angstrom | 13.8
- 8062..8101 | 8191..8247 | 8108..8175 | -1.6 angstrom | 13.5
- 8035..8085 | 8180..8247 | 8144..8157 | -0.7 angstrom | 13.4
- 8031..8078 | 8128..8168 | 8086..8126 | 0.4 angstrom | 13.8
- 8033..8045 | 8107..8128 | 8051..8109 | -1.0 angstrom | 13.5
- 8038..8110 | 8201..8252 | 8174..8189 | 0.5 angstrom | 13.7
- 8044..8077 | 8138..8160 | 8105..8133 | 0.3 angstrom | 13.9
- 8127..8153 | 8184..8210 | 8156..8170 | -0.1 angstrom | 13.6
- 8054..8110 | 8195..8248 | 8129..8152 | -0.7 angstrom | 13.6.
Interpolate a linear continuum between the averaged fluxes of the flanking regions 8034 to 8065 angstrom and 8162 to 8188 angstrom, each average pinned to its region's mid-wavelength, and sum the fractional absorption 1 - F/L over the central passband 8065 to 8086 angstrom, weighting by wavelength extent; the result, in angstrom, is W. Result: -0.29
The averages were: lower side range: 13.5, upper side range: 13.5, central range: 13.7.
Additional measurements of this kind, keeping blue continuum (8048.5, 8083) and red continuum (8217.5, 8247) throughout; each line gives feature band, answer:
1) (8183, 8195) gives 1.3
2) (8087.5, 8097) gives 0.1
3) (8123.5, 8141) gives -0.4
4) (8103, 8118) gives 0.0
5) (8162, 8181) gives -0.4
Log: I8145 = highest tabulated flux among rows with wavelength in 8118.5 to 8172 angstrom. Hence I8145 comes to 15.09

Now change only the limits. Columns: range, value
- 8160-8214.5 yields 14.55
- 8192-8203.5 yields 14.04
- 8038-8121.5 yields 14.83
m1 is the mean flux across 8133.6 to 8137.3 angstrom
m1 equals 13.8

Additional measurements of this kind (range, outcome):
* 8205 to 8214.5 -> 13.5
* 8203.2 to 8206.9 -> 13.9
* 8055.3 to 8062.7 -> 13.8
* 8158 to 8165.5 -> 13.5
